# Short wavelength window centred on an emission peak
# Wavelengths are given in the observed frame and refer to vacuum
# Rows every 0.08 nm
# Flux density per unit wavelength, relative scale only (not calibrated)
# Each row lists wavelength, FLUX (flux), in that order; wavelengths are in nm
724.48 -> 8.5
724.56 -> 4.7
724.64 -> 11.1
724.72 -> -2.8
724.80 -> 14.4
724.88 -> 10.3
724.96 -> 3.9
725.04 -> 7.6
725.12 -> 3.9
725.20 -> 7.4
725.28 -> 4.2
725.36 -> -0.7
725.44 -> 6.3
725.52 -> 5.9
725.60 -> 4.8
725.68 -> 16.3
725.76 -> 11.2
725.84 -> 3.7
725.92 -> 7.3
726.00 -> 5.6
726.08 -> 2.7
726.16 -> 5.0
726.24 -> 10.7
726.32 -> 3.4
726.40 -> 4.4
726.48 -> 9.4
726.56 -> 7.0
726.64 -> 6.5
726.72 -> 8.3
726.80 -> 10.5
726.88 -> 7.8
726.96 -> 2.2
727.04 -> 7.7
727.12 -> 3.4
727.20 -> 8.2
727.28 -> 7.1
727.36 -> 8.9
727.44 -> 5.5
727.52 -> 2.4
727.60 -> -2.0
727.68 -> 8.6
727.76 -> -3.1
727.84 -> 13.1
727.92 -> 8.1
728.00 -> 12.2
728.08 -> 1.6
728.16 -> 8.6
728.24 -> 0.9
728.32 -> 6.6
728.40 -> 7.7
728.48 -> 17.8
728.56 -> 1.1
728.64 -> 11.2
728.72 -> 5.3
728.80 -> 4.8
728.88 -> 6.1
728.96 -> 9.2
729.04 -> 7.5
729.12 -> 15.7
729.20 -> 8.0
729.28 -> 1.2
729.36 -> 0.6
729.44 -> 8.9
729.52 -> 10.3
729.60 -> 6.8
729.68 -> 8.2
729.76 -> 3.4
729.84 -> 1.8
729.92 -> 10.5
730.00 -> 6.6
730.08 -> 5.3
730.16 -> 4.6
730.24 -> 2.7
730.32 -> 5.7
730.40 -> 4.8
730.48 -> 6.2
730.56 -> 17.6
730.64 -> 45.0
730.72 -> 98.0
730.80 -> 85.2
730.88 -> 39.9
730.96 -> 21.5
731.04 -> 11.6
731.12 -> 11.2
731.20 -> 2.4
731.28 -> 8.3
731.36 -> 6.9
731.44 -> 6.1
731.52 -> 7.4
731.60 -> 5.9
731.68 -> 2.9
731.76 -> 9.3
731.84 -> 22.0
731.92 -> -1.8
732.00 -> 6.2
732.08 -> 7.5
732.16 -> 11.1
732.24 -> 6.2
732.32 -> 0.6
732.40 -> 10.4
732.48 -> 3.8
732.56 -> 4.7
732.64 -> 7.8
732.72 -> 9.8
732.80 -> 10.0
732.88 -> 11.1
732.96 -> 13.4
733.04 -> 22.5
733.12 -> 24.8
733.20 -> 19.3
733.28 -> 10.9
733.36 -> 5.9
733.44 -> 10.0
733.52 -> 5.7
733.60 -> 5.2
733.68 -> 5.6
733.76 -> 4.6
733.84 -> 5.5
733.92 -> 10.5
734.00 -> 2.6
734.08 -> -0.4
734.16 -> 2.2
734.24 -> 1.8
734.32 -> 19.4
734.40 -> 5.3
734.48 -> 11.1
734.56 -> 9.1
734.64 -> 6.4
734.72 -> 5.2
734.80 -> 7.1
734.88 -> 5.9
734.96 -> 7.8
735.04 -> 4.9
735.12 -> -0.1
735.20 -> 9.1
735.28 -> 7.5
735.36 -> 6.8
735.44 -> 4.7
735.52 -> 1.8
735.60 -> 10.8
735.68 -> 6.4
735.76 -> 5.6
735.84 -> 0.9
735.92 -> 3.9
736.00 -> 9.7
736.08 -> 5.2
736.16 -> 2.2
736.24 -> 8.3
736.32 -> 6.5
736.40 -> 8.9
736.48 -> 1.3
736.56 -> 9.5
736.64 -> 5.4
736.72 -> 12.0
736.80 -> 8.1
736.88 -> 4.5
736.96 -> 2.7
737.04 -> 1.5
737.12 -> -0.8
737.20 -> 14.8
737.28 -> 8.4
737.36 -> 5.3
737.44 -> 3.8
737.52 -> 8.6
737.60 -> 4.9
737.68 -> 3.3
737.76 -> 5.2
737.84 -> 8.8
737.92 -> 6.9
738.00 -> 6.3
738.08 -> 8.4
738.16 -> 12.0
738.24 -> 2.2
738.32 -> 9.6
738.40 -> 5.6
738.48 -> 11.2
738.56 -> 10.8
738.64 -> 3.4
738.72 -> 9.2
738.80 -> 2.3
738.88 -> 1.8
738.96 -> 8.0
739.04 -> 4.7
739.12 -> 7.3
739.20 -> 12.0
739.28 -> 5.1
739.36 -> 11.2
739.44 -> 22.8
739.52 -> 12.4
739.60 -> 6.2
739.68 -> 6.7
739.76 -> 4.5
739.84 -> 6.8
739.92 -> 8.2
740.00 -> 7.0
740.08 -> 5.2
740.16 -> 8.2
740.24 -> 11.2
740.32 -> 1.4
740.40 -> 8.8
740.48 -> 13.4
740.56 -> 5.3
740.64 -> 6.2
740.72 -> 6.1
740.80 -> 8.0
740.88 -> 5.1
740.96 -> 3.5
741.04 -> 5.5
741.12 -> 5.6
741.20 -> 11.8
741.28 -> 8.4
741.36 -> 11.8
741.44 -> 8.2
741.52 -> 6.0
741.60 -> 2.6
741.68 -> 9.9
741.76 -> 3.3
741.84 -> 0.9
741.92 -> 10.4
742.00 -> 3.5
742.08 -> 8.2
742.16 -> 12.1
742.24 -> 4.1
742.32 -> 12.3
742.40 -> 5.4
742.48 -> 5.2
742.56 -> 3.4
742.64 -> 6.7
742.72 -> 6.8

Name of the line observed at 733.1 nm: [N II] 6583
